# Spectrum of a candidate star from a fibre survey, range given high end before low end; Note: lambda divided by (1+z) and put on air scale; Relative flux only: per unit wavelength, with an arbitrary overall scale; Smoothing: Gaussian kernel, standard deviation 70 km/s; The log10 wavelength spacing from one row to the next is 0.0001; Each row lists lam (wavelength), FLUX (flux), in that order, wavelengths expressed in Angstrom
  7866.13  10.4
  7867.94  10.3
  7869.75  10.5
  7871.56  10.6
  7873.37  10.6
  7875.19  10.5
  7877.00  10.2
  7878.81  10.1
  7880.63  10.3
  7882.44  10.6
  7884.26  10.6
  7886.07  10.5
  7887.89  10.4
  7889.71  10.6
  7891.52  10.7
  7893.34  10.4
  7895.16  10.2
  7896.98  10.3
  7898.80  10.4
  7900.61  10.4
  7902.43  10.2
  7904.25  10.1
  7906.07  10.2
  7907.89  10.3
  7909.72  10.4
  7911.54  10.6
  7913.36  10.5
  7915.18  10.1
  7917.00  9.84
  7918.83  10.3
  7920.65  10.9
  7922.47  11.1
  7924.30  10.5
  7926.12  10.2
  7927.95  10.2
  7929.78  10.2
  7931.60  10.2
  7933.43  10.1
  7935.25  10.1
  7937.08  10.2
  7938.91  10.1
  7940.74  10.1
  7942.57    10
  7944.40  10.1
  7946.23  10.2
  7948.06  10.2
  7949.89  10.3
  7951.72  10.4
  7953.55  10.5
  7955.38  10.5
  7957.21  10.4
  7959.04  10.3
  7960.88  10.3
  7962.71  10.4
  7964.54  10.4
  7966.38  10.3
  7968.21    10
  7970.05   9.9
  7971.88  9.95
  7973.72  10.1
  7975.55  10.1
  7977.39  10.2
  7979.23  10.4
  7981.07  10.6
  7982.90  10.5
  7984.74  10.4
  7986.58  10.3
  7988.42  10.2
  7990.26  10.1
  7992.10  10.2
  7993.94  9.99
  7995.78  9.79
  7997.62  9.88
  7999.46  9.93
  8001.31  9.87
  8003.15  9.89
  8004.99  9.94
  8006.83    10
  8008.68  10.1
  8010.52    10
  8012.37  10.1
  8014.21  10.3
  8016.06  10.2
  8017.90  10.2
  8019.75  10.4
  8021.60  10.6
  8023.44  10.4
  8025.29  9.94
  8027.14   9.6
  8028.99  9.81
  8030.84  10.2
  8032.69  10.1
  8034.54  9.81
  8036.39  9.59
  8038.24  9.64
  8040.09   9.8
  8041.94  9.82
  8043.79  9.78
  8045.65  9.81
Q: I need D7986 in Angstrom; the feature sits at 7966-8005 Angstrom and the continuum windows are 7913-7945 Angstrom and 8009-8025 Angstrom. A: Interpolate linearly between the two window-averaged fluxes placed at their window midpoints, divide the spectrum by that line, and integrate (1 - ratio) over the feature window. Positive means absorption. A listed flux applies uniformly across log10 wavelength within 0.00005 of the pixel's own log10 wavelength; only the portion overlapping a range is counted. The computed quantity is 0.5 Angstrom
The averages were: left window 10.3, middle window 10.1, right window 10.3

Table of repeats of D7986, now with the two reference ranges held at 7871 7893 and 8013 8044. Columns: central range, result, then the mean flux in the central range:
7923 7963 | 0.10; 10.3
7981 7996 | -0.13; 10.2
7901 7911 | 0.13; 10.3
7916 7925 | -0.15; 10.5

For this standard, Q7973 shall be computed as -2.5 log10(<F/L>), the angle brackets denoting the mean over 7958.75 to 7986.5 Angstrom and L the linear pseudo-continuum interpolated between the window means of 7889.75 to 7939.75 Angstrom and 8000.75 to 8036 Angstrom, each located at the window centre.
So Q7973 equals -0.01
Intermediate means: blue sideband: 10.3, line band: 10.3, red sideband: 10.1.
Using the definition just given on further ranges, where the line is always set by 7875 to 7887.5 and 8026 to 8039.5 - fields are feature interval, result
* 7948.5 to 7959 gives -0.03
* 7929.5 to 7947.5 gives 0.01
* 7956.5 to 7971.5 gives -0.02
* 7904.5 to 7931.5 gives -0.01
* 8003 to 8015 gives -0.02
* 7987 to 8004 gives 0.00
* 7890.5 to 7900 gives -0.01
